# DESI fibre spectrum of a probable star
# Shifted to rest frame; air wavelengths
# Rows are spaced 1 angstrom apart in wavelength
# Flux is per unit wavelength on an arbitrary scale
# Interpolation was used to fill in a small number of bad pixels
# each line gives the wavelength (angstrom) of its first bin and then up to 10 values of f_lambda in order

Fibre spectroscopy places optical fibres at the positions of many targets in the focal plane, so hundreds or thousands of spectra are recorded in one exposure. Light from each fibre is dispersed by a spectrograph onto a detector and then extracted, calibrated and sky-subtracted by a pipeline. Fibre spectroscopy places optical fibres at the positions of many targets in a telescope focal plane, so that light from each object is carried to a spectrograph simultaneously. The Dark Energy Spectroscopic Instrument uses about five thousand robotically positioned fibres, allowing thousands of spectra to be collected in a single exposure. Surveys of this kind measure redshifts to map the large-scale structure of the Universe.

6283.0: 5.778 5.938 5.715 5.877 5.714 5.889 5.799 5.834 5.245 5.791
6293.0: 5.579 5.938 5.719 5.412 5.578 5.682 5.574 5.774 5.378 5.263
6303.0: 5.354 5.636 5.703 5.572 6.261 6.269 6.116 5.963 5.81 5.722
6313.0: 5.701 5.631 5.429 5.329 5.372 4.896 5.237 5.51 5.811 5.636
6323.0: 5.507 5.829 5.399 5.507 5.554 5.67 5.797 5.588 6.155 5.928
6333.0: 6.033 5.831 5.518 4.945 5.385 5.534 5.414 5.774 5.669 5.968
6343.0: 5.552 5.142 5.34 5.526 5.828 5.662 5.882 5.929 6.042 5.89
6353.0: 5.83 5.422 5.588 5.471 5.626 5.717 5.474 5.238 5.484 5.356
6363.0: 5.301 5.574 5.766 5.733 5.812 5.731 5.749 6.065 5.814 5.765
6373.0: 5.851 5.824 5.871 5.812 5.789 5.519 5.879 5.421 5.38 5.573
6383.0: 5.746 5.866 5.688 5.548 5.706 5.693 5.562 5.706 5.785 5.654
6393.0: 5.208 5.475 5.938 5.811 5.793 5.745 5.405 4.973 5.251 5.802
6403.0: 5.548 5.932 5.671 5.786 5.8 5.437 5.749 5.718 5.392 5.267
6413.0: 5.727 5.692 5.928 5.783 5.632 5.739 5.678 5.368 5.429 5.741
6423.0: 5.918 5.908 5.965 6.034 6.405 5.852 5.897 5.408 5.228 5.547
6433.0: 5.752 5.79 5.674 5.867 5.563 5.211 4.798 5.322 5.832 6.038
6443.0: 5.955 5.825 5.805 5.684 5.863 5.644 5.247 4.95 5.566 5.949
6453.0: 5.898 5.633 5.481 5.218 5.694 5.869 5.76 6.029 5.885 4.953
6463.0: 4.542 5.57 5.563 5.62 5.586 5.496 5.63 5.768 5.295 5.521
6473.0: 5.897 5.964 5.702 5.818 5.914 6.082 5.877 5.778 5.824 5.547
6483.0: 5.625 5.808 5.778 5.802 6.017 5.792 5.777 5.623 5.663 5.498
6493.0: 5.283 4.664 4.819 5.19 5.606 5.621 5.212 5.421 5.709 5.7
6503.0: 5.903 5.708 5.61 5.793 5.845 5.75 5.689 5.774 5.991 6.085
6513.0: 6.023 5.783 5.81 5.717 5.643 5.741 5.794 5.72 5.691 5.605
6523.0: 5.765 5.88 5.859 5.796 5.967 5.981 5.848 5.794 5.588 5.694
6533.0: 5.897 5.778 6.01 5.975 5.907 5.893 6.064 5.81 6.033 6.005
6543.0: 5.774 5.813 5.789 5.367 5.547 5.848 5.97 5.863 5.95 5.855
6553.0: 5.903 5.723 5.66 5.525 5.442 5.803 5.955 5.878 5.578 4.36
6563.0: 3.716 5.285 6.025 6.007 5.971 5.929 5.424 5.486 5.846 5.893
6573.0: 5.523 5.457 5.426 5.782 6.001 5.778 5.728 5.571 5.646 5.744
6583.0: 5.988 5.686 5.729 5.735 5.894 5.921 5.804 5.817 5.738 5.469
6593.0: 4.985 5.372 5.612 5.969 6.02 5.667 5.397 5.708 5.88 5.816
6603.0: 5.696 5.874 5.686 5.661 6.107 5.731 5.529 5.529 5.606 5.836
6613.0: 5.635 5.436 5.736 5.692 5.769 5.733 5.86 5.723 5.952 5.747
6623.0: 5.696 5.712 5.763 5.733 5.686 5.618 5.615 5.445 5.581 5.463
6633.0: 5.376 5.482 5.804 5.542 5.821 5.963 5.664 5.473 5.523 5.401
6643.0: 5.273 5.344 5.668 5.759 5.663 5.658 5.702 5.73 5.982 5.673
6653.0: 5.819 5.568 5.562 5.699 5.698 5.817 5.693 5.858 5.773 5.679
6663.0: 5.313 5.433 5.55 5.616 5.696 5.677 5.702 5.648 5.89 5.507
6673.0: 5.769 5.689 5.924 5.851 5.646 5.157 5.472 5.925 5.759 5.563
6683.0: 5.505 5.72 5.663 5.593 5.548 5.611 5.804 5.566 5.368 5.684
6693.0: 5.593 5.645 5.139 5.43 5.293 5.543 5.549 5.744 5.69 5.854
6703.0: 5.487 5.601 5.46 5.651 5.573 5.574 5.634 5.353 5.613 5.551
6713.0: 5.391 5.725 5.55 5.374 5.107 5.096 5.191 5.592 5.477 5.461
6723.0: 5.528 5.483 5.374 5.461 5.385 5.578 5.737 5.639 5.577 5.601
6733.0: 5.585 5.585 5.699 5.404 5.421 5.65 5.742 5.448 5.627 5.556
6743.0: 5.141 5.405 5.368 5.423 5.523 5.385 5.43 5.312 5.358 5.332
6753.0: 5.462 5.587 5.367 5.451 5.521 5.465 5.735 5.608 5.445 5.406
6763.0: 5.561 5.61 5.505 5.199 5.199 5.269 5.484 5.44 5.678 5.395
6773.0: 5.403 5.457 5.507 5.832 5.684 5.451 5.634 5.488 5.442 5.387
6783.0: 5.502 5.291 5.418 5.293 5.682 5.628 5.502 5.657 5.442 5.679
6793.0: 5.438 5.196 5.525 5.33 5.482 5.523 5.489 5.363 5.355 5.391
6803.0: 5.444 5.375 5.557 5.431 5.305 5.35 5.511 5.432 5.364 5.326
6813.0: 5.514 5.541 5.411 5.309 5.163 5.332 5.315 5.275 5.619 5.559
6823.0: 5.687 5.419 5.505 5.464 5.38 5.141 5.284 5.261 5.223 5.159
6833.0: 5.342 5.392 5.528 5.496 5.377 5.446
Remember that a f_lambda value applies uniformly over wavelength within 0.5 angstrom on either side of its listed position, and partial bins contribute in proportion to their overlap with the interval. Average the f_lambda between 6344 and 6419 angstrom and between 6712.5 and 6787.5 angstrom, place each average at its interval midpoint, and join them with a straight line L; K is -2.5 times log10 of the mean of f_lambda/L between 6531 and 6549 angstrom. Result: -0.05 mag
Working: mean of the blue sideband 5.65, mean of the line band 5.83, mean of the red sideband 5.47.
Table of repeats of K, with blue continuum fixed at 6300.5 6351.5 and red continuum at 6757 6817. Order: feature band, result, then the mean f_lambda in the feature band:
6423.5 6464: -0.01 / 5.64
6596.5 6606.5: -0.04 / 5.74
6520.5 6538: -0.05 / 5.83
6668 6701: -0.02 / 5.61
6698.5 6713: -0.02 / 5.59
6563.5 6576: -0.03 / 5.69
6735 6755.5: 0.00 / 5.45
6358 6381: -0.01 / 5.67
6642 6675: -0.03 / 5.66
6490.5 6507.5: 0.02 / 5.49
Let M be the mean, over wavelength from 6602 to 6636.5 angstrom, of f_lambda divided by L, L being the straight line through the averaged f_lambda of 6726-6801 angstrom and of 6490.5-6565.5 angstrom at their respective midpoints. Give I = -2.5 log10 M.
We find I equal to -0.01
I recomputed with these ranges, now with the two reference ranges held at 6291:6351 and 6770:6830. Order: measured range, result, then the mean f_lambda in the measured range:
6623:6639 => -0.02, 5.64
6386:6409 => 0.00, 5.62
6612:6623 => -0.04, 5.73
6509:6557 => -0.05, 5.81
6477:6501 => 0.00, 5.59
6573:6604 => -0.03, 5.7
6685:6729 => -0.01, 5.51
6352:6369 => 0.01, 5.58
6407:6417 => -0.01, 5.64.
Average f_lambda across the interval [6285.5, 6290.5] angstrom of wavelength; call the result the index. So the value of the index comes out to 5.82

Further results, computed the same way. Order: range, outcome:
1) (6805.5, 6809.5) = 5.4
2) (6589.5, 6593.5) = 5.5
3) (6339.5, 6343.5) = 5.74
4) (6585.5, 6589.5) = 5.84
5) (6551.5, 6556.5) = 5.73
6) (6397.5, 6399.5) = 5.58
